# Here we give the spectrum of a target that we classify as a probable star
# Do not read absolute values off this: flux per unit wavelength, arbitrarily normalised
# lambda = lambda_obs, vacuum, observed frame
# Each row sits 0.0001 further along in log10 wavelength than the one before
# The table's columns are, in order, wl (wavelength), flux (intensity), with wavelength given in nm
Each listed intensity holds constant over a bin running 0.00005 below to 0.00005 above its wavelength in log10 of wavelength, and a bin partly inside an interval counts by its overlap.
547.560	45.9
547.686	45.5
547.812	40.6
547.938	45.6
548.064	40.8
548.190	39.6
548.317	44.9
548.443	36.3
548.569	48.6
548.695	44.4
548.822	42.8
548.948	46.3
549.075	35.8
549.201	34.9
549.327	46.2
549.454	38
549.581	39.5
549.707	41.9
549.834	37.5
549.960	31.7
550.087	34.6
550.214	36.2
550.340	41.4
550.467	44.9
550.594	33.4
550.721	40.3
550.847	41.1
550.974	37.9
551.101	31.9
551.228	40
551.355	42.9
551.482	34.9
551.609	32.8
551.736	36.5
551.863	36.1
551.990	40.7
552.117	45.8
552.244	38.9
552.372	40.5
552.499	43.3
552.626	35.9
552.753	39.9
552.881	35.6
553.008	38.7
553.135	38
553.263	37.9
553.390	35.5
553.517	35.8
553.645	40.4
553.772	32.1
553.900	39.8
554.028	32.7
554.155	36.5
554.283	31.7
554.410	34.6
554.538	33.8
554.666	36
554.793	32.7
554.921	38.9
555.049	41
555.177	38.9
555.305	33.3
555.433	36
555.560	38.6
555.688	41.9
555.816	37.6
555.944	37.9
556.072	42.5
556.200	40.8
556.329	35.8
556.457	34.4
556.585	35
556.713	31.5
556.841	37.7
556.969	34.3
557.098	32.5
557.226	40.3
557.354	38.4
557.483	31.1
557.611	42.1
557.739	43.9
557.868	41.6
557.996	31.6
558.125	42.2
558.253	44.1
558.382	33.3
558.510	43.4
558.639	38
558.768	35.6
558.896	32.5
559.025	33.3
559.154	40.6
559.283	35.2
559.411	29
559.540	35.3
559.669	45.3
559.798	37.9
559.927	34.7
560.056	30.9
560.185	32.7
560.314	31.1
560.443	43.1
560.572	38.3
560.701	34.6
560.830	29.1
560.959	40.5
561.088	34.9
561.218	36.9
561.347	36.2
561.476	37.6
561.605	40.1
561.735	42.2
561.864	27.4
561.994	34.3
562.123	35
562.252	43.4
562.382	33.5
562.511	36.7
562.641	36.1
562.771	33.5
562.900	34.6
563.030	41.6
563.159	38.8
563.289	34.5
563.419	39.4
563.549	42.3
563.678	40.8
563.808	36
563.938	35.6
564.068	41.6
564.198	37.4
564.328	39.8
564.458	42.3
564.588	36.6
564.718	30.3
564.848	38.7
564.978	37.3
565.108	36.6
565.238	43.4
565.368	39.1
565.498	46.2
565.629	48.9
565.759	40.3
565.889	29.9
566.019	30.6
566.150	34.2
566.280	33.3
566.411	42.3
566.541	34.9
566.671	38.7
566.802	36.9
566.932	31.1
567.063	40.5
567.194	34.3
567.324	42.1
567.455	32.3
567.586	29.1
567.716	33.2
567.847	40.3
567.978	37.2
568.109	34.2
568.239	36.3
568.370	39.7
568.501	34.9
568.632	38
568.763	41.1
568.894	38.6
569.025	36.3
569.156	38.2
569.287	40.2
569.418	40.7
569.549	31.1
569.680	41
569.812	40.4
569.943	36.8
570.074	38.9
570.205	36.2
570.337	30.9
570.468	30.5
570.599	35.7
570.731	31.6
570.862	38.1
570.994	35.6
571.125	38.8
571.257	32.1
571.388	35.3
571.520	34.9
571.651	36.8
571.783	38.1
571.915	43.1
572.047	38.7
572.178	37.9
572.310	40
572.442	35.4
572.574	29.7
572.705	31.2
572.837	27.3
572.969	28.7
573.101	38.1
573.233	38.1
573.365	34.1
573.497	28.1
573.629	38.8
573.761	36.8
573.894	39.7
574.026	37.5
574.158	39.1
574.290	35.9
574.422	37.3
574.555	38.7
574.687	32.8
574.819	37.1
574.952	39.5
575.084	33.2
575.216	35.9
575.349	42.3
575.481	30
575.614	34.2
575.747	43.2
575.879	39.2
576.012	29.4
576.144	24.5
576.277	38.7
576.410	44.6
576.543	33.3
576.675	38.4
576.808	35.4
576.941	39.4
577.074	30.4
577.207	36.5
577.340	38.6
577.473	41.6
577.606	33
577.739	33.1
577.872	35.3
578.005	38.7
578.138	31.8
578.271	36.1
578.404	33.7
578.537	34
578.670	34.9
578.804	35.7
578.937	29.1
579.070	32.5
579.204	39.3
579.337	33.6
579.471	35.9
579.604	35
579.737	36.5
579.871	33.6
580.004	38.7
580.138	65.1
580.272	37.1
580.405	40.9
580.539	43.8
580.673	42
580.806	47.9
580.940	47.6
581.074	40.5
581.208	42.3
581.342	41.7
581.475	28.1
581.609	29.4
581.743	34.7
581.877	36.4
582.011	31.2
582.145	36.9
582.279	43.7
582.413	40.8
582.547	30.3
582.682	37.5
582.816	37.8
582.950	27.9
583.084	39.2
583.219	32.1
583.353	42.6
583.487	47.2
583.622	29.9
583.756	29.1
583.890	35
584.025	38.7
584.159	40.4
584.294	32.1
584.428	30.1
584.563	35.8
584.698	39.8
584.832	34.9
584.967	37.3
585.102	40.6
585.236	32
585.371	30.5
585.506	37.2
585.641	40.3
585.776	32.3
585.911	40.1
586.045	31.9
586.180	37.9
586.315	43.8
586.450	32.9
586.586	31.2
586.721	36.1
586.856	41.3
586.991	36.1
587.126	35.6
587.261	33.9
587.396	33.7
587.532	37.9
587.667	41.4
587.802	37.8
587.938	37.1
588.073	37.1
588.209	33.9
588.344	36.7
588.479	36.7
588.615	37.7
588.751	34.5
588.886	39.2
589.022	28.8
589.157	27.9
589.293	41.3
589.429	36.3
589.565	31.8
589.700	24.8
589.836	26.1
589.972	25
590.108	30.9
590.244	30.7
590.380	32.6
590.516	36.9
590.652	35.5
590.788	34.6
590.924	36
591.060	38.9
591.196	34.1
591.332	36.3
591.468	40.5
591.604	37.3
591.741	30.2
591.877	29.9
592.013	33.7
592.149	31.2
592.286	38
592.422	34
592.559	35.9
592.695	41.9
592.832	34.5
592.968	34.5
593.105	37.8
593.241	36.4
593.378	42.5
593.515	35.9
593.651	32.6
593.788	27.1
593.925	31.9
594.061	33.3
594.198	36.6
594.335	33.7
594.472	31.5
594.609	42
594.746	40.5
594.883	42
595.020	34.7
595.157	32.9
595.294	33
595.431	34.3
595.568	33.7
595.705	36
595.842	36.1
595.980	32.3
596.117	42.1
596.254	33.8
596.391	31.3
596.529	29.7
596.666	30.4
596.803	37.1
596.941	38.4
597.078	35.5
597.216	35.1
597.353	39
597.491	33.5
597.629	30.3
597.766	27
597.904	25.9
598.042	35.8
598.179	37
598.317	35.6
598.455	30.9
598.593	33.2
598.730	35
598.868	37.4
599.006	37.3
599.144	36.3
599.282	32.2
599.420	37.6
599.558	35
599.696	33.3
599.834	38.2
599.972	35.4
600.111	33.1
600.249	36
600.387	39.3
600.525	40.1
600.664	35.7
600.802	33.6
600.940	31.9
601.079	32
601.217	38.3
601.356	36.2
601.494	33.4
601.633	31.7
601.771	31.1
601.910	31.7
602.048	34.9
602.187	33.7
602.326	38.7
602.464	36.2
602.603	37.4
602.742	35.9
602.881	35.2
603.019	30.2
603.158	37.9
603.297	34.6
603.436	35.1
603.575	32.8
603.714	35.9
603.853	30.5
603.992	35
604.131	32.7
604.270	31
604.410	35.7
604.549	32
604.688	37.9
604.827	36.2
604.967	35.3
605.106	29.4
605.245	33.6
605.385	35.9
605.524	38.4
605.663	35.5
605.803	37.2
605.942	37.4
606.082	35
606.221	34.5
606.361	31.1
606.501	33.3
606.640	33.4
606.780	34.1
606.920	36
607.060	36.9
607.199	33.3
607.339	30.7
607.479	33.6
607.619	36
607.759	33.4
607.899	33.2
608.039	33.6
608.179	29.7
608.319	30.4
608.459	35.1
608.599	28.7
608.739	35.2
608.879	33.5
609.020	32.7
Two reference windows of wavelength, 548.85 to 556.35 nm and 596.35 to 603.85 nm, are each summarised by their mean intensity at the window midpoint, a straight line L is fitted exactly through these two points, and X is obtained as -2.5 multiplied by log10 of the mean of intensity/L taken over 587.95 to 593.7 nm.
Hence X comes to 0.02 mag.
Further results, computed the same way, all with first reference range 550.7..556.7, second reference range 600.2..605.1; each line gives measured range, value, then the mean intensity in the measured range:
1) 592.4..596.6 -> -0.01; 35.3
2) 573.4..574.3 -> -0.01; 36.5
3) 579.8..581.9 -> -0.14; 40.7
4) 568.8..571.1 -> 0.00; 36.6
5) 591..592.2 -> 0.02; 34.7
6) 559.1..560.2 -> 0.04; 35.8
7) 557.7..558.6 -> -0.07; 39.8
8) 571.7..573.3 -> 0.03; 35.5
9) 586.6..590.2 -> 0.03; 34.5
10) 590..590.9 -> 0.07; 33.3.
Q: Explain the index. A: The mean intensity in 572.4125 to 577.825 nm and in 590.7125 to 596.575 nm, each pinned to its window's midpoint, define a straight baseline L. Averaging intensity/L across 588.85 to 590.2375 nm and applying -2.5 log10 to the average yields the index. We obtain 0.14 mag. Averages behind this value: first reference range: 35.6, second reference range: 35.3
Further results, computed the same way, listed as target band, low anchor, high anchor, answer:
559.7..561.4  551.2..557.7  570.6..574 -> 0.03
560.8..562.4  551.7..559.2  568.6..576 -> 0.02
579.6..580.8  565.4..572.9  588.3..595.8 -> -0.18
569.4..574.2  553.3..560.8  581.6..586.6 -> 0.02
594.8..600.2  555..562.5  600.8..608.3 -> 0.00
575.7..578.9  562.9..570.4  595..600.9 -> 0.03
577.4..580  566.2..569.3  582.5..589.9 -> 0.03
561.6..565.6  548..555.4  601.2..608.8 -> -0.02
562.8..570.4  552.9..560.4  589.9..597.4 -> -0.04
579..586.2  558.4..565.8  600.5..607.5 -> -0.04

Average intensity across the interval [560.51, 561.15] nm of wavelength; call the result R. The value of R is 35.5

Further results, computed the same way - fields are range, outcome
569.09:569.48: 39.7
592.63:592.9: 38.1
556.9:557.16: 33.4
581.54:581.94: 33.4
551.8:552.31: 40.3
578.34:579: 33.5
